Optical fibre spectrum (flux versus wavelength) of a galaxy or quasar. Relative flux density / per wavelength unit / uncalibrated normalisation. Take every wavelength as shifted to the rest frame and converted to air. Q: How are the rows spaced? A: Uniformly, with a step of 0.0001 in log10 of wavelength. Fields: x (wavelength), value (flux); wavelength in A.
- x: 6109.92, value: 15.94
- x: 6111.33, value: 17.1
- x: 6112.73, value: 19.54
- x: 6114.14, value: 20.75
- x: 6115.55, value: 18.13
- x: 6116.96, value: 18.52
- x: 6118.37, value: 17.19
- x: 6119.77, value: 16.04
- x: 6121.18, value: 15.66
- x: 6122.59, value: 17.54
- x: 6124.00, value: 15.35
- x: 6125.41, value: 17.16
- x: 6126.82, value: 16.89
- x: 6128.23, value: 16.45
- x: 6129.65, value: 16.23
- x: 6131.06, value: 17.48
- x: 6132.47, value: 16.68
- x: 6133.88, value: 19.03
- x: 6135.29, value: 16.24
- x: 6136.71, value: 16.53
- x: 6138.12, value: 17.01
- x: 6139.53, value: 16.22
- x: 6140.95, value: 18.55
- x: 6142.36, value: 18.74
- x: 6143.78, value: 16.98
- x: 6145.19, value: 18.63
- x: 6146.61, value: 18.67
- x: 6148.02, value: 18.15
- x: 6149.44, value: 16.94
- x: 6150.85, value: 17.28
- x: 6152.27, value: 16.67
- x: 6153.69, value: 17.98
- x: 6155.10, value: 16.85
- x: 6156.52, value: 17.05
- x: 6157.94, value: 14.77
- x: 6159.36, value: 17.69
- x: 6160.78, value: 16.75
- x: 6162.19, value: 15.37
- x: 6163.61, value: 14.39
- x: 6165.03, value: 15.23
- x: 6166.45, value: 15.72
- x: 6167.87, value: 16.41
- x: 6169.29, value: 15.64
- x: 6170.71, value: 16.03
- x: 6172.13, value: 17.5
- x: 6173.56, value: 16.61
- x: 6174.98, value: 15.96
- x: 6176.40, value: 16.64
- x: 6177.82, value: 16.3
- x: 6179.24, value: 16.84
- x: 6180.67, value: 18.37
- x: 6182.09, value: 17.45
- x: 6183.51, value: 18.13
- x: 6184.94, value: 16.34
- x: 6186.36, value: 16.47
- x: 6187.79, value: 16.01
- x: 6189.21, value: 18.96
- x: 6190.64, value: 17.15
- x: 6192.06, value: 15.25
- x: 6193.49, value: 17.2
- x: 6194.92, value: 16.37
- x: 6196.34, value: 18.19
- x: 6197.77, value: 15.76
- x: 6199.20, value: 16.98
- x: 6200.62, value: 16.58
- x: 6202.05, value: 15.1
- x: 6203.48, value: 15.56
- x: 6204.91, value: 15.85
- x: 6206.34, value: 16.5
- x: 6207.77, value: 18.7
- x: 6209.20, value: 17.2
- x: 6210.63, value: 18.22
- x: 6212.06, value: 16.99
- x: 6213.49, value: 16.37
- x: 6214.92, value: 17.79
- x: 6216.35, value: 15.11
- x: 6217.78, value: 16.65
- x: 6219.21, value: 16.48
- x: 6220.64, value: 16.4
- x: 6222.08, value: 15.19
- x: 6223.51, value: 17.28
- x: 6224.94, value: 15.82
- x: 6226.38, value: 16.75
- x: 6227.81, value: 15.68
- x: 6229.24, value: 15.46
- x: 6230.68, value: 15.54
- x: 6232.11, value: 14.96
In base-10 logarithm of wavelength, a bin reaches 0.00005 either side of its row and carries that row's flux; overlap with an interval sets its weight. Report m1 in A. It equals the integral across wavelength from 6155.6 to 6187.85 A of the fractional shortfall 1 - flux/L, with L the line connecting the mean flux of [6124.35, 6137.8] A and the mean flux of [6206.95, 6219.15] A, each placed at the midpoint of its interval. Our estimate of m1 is 1.1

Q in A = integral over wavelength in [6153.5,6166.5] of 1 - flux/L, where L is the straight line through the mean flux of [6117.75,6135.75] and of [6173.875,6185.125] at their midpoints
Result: 0.62 A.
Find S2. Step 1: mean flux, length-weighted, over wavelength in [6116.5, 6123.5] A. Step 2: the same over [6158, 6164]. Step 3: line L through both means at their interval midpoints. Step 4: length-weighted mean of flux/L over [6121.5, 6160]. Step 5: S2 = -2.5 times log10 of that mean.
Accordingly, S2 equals -0.046 mag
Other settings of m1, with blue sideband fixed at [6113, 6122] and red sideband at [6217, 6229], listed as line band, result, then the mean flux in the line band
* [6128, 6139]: 0.38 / 17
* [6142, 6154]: -0.27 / 17.7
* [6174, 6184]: -0.10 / 17.1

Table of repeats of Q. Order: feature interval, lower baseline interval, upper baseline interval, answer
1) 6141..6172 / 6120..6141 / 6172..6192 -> 0.1 A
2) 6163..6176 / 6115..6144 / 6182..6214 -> 0.7 A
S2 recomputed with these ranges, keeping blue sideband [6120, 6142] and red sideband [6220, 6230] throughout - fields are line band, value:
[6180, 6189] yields -0.05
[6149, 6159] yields -0.01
